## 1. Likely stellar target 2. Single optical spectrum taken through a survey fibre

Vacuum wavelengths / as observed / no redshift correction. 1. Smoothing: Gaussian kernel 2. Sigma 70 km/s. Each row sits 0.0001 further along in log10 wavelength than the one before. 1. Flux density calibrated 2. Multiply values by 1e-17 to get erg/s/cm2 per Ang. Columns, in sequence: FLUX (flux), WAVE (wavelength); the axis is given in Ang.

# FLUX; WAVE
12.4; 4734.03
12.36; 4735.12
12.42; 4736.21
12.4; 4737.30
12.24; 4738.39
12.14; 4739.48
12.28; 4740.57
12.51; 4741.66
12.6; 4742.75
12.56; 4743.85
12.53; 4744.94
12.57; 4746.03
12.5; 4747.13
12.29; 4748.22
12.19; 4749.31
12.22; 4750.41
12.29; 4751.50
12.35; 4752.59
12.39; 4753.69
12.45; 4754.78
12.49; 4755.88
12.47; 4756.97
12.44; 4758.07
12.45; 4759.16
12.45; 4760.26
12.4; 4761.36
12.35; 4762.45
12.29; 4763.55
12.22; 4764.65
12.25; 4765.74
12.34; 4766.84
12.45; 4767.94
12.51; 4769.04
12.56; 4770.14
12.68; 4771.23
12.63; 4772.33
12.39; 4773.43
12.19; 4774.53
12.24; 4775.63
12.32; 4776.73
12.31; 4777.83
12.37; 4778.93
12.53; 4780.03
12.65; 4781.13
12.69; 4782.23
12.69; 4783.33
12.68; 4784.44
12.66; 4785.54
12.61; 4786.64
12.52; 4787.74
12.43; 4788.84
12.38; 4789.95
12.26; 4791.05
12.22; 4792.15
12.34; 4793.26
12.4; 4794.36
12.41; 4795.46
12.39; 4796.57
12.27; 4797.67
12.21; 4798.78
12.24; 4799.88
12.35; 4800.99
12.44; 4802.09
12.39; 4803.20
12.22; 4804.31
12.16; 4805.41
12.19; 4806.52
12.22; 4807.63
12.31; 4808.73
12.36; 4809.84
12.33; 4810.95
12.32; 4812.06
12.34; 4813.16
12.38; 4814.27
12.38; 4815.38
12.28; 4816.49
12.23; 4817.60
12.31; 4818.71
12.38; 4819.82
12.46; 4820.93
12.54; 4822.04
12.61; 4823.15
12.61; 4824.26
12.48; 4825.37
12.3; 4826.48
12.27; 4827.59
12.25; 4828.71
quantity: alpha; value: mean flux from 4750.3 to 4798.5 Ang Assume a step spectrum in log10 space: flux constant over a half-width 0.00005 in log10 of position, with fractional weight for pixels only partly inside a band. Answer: 12.4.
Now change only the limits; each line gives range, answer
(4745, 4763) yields 12.4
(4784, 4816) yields 12.4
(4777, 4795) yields 12.5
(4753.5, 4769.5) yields 12.4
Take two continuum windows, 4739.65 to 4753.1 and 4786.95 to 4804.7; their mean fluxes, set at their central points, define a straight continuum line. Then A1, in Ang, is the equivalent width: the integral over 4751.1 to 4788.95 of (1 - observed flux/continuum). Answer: -0.23 Ang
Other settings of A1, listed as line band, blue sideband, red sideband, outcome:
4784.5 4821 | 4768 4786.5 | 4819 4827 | 0.4 Ang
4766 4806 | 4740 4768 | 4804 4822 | -0.2 Ang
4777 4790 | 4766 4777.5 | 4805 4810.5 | -0.2 Ang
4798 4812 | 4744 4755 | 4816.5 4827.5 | 0.1 Ang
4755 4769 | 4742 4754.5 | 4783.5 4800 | 0.0 Ang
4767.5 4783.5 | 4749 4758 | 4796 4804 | -0.2 Ang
